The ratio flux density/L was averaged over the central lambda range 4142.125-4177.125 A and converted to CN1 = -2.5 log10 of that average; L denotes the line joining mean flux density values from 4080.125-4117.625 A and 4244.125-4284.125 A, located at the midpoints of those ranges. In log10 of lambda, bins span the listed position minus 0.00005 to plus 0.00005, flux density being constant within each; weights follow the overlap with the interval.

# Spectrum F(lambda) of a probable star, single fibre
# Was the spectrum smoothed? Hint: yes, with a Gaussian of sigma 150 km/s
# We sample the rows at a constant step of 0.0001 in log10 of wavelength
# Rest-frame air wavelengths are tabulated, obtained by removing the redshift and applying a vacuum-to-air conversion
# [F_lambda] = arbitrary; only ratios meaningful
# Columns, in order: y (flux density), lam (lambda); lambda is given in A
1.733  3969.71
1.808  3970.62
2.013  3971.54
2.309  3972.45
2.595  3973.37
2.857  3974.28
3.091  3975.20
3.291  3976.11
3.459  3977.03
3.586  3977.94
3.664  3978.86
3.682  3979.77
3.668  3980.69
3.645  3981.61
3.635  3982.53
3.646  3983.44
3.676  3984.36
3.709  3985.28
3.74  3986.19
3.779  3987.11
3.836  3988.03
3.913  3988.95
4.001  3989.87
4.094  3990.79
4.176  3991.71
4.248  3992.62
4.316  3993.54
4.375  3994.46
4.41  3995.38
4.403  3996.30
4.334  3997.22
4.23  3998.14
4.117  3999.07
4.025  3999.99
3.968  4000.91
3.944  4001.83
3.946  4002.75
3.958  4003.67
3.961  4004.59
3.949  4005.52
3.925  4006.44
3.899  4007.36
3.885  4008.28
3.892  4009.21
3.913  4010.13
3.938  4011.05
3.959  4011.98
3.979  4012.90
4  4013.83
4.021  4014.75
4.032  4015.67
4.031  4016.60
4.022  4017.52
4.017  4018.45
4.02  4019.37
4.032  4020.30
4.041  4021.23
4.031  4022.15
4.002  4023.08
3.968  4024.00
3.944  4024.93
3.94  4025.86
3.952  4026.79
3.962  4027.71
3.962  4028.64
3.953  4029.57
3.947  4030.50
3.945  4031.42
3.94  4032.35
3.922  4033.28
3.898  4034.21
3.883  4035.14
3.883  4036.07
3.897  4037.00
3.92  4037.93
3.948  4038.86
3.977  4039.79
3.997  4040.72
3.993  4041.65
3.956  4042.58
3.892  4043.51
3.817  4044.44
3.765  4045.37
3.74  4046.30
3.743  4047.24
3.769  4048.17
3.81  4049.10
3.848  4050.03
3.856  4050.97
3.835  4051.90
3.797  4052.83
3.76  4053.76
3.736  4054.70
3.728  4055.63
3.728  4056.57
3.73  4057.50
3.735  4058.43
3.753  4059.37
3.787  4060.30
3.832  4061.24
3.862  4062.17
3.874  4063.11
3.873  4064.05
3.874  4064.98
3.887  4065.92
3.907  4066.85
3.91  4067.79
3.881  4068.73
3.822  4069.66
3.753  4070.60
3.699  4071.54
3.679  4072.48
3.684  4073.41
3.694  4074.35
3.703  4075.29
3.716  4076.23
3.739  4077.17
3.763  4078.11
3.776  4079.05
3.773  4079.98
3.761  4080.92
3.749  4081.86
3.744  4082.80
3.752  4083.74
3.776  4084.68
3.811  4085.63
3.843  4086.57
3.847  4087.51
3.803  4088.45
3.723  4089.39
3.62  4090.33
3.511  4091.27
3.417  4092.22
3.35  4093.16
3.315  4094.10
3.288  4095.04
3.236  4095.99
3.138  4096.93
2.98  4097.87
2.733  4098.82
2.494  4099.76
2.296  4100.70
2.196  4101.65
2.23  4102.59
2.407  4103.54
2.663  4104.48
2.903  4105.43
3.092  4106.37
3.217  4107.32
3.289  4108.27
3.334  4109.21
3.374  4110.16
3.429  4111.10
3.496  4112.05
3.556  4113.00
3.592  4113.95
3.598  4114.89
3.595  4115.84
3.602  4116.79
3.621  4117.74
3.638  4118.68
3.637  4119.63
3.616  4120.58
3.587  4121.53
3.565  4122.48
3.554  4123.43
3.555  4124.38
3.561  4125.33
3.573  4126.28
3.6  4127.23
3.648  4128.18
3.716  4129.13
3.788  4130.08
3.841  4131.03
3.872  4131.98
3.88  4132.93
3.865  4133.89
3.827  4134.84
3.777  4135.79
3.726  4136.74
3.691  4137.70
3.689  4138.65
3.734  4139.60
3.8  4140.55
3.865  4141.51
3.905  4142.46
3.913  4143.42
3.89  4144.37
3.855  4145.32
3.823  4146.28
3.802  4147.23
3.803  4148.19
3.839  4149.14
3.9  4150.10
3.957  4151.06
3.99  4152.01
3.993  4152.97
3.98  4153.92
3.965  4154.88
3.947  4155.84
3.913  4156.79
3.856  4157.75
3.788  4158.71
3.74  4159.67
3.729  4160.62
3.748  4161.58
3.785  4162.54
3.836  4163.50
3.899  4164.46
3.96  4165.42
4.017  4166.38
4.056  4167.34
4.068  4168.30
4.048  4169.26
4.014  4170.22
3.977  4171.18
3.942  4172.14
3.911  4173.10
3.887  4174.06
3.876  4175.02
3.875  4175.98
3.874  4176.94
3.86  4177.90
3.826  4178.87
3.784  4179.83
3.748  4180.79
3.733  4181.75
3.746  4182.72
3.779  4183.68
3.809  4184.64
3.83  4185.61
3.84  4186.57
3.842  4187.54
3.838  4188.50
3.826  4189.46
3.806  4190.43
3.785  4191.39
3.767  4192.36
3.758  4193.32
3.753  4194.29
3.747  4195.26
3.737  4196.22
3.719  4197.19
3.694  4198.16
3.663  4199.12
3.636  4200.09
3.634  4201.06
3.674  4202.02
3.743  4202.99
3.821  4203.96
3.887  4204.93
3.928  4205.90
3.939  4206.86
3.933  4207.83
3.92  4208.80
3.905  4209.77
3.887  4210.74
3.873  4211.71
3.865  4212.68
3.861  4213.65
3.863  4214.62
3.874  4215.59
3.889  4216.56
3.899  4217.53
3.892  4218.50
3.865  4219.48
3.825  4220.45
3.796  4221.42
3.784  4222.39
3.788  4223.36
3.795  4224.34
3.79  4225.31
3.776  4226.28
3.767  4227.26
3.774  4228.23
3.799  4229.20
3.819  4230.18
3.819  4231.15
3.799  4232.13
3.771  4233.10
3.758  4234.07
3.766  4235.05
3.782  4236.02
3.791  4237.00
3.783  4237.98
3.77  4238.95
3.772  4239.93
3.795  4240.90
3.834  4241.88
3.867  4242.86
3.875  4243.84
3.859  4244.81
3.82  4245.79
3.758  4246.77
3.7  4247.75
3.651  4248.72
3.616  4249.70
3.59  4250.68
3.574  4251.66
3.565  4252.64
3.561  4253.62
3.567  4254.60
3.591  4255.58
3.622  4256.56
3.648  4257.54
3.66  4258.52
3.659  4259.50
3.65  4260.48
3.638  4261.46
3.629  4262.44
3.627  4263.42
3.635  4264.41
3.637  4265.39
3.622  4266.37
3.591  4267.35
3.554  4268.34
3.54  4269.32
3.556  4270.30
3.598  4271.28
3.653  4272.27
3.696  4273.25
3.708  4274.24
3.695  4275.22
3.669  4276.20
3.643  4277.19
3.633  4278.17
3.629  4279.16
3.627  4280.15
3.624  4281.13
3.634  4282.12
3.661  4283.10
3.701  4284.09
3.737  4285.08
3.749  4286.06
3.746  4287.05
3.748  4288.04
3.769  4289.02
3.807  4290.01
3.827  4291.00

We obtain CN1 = -0.14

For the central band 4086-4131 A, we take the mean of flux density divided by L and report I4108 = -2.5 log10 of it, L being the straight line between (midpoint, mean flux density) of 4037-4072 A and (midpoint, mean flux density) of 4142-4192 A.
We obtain 0.15 mag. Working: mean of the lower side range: 3.83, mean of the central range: 3.34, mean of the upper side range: 3.87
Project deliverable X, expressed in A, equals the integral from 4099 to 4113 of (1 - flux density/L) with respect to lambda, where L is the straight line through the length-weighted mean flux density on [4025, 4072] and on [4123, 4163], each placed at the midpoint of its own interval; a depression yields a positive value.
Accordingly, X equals 3.36 A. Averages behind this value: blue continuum 3.86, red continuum 3.8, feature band 2.91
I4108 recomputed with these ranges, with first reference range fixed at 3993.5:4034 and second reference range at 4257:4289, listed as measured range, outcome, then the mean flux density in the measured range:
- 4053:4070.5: 0.038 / 3.81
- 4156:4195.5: -0.018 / 3.85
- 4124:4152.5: 0.015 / 3.79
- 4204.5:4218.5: -0.045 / 3.9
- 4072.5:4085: 0.053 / 3.74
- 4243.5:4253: -0.004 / 3.7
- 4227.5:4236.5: -0.023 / 3.79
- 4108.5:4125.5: 0.095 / 3.55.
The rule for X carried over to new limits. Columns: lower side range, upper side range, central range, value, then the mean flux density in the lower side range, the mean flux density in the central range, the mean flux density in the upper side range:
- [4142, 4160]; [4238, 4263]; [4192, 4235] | -0.47 A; 3.89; 3.81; 3.69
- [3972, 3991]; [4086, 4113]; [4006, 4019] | -2.08 A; 3.51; 3.97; 3.16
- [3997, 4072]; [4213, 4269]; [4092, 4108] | 4.06 A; 3.91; 2.88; 3.74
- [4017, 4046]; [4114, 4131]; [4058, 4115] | 4.14 A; 3.95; 3.48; 3.62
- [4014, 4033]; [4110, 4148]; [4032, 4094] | 1.41 A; 3.99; 3.79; 3.7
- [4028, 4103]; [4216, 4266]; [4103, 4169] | 0.28 A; 3.68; 3.69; 3.74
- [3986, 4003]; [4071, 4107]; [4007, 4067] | -2.06 A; 4.1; 3.9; 3.36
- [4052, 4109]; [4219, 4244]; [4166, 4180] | -0.95 A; 3.51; 3.94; 3.8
